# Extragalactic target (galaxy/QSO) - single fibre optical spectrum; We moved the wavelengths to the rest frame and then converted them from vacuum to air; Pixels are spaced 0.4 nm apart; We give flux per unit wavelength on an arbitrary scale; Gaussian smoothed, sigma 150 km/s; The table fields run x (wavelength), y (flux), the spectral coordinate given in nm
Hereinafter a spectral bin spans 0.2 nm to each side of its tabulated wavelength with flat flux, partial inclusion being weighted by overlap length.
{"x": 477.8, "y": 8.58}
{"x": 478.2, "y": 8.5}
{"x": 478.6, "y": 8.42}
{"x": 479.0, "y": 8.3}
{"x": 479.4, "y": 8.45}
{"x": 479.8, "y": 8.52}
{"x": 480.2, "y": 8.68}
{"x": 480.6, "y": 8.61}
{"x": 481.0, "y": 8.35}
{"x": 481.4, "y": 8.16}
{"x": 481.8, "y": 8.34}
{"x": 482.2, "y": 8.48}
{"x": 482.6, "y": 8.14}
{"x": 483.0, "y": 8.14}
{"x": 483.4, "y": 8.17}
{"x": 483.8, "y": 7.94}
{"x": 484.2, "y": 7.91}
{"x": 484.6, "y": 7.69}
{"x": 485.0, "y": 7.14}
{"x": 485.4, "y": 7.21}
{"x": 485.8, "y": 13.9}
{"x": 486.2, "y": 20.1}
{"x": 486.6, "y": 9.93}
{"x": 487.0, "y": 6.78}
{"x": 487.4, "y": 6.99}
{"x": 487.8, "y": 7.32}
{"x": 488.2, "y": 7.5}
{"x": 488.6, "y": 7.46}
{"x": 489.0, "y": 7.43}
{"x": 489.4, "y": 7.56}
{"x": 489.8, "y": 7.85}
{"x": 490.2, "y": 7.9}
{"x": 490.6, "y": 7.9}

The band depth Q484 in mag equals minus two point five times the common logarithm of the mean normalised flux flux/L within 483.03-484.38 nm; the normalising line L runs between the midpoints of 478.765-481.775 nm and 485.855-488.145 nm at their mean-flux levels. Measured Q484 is 0.17 mag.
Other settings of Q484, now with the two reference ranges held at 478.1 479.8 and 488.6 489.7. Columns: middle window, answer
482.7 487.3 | -0.199 mag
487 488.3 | 0.070 mag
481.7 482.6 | -0.029 mag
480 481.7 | -0.024 mag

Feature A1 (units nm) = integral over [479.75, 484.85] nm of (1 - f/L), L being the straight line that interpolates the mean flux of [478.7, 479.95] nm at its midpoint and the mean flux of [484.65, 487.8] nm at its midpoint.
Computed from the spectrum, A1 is 0.48 nm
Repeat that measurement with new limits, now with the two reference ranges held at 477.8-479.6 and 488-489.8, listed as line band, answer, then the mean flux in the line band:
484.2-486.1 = -0.39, 9.46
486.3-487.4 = -0.21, 9.17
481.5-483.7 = -0.04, 8.24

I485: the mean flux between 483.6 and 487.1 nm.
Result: 9.93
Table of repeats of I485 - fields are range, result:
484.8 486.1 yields 10.2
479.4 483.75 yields 8.35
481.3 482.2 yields 8.31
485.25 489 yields 9.6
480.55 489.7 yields 8.66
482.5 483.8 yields 8.12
